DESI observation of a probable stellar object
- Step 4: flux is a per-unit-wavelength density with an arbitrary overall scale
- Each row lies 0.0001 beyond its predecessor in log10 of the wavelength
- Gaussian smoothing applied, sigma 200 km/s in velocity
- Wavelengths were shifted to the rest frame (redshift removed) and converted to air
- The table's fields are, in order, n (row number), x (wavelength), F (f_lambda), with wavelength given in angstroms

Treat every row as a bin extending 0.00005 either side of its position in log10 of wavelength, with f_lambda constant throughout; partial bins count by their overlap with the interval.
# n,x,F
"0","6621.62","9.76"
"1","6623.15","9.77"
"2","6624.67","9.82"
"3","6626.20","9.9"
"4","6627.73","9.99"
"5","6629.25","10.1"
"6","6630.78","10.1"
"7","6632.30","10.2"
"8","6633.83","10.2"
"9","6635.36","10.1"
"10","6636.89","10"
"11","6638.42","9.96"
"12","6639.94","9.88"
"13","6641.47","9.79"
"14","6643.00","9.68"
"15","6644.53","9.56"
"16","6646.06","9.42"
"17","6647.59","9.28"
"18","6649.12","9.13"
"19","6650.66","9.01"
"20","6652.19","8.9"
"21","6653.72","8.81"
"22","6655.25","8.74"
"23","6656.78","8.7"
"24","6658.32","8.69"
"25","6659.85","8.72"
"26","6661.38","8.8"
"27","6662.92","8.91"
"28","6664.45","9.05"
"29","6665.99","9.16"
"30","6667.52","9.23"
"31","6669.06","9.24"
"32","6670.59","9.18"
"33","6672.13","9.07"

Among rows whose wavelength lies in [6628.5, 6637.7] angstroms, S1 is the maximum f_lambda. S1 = 10.2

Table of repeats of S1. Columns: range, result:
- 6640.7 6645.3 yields 9.79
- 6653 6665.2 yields 9.05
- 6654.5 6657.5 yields 8.74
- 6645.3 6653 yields 9.42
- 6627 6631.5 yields 10.1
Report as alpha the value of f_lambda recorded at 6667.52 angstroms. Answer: 9.23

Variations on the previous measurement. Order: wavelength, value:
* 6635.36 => 10.1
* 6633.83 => 10.2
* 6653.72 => 8.81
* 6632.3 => 10.2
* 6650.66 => 9.01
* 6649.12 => 9.13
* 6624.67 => 9.82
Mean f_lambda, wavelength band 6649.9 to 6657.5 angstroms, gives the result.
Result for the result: 8.84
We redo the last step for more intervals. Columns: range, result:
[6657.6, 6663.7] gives 8.79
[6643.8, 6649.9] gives 9.33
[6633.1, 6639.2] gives 10.1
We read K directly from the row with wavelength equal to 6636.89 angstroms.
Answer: 10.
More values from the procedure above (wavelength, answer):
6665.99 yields 9.16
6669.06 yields 9.24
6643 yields 9.68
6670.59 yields 9.18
